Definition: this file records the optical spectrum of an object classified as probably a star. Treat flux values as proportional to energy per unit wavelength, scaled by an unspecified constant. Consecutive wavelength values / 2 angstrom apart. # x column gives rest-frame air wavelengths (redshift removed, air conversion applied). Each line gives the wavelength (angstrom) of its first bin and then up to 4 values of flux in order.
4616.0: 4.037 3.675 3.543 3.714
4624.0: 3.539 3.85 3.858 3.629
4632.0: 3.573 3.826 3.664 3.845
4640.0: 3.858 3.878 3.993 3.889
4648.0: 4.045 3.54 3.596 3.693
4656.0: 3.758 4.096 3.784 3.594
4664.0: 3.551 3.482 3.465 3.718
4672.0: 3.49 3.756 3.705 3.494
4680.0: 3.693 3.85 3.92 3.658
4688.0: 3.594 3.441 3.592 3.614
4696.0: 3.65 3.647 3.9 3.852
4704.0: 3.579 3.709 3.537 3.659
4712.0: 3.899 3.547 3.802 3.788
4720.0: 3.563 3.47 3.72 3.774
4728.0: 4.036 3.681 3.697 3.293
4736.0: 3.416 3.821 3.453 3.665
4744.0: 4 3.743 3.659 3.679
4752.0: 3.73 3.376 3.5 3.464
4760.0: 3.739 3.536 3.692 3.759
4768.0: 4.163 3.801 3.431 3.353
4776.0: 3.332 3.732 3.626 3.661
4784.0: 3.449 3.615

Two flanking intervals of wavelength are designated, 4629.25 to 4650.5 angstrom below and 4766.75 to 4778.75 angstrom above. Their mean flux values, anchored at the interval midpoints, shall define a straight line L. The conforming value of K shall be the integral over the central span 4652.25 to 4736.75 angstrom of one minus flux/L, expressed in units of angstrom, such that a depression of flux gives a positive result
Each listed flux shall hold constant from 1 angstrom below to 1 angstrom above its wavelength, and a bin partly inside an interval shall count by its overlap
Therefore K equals 1.4 angstrom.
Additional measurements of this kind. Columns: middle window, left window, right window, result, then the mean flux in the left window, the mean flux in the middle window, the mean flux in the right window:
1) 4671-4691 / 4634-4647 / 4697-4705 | 0.64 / 3.85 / 3.66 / 3.74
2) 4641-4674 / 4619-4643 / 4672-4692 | -0.24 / 3.73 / 3.72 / 3.67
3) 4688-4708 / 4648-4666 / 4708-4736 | 0.16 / 3.71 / 3.65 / 3.67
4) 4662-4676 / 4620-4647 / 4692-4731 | 0.57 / 3.77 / 3.59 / 3.7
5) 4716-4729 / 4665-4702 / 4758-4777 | -0.31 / 3.65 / 3.73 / 3.64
